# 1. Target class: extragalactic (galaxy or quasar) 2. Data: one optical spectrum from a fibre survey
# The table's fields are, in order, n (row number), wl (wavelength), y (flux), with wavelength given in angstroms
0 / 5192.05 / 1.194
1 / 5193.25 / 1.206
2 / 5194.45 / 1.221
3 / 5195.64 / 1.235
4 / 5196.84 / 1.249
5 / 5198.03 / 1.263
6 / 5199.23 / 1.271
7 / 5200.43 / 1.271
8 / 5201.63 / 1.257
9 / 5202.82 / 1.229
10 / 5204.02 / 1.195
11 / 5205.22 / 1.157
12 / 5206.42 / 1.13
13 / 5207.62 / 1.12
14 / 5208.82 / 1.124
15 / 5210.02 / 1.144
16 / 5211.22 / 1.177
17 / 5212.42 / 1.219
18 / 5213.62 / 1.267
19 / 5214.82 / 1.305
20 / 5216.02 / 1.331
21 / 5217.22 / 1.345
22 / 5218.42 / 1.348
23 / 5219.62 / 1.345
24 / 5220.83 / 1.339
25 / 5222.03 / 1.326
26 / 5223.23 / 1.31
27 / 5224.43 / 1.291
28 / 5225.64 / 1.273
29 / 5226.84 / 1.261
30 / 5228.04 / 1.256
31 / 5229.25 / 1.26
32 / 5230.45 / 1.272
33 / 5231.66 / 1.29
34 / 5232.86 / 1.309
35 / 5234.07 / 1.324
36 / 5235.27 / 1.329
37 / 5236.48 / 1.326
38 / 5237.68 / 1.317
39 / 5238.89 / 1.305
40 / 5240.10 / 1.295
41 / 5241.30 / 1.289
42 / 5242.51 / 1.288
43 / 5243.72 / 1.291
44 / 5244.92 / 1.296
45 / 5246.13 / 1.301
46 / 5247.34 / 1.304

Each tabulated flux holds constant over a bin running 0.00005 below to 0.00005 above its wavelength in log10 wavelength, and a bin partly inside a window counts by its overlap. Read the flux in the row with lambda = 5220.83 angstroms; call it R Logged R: 1.339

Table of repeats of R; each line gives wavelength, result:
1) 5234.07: 1.324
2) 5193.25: 1.206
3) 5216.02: 1.331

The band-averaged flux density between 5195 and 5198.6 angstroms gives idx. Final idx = 1.25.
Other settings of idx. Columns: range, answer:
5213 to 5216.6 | 1.3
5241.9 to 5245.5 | 1.29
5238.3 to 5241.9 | 1.3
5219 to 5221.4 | 1.34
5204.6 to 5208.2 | 1.13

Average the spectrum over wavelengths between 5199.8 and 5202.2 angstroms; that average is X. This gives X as 1.26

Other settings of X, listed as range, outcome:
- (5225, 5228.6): 1.26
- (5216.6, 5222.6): 1.34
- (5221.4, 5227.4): 1.29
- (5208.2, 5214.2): 1.19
